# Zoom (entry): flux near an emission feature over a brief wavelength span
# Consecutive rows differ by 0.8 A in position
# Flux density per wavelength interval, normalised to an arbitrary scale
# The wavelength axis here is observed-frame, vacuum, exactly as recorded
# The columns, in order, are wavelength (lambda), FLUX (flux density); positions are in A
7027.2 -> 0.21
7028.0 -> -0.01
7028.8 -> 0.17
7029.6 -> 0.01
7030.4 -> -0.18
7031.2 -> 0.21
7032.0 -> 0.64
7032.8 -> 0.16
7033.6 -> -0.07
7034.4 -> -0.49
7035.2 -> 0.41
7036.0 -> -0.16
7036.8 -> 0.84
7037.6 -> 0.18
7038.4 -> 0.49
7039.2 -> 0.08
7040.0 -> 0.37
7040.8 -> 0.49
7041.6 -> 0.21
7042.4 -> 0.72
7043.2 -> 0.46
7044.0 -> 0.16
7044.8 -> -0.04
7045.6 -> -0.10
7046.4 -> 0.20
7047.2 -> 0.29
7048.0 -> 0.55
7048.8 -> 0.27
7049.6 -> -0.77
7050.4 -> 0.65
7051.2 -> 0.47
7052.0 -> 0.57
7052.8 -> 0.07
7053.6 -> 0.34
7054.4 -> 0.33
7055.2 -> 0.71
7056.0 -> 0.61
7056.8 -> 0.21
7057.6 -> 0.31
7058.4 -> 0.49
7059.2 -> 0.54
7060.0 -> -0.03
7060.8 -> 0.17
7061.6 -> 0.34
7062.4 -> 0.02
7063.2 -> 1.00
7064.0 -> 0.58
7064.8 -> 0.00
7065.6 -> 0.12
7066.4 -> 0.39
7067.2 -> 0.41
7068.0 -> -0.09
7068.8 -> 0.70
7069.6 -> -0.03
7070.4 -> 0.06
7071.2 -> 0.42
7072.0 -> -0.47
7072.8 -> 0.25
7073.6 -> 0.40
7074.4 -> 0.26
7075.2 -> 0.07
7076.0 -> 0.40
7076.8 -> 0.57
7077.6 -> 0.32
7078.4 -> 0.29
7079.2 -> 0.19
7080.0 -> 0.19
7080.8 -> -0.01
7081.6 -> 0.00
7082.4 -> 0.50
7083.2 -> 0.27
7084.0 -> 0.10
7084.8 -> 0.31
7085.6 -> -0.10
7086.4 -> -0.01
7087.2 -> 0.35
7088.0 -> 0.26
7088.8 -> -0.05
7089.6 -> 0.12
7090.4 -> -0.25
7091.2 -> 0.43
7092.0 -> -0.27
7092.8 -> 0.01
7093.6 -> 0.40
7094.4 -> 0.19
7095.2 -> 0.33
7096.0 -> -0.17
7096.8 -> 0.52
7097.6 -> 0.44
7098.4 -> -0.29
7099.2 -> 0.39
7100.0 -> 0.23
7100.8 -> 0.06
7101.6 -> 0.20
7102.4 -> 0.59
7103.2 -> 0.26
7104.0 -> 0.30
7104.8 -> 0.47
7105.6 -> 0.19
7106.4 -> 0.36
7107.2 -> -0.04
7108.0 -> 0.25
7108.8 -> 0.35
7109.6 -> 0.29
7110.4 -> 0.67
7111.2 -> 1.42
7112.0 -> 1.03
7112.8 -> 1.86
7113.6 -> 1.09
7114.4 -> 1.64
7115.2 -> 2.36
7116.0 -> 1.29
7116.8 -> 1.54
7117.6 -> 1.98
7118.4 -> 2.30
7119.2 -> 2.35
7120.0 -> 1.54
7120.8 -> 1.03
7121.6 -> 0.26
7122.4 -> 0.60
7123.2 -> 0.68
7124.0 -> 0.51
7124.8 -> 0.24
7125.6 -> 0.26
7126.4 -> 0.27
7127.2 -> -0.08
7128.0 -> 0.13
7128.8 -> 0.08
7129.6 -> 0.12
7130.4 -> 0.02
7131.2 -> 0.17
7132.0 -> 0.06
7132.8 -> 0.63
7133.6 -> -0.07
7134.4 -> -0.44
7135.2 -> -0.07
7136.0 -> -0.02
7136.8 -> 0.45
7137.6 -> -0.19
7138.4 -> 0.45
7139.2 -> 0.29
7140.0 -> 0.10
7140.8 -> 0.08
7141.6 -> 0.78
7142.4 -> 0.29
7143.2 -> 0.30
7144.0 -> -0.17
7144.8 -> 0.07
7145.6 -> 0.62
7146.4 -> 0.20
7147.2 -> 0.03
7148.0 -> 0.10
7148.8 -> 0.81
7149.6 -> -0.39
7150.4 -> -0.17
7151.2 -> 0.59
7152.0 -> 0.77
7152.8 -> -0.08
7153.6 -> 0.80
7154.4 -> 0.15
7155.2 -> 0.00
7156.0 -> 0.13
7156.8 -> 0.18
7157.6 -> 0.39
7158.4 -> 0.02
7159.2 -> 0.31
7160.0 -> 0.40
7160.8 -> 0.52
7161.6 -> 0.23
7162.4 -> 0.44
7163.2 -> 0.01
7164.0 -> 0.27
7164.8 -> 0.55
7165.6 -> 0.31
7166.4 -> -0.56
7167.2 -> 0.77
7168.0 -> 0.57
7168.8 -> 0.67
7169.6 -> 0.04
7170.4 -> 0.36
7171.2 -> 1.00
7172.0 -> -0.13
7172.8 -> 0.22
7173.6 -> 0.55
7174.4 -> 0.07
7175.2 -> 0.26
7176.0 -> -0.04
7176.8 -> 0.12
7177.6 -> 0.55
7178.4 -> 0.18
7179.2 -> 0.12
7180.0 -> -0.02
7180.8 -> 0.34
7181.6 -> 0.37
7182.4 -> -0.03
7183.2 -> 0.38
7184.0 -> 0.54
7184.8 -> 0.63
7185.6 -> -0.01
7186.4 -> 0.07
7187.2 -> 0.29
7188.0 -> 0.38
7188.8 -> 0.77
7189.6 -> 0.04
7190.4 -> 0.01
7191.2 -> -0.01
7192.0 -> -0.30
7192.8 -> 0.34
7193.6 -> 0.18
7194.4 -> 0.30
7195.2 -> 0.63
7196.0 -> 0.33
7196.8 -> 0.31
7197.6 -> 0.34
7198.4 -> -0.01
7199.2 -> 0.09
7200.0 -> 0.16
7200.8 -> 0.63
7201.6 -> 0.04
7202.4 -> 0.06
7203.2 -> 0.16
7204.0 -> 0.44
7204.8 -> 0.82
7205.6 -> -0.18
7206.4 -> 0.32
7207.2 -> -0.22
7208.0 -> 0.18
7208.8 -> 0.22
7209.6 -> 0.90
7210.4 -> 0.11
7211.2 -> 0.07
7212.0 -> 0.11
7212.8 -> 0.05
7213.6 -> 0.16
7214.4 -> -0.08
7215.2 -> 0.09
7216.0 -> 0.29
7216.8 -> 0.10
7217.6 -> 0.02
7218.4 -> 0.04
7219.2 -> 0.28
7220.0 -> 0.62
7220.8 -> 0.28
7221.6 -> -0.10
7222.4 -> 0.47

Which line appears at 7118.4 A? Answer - [O II] 3727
